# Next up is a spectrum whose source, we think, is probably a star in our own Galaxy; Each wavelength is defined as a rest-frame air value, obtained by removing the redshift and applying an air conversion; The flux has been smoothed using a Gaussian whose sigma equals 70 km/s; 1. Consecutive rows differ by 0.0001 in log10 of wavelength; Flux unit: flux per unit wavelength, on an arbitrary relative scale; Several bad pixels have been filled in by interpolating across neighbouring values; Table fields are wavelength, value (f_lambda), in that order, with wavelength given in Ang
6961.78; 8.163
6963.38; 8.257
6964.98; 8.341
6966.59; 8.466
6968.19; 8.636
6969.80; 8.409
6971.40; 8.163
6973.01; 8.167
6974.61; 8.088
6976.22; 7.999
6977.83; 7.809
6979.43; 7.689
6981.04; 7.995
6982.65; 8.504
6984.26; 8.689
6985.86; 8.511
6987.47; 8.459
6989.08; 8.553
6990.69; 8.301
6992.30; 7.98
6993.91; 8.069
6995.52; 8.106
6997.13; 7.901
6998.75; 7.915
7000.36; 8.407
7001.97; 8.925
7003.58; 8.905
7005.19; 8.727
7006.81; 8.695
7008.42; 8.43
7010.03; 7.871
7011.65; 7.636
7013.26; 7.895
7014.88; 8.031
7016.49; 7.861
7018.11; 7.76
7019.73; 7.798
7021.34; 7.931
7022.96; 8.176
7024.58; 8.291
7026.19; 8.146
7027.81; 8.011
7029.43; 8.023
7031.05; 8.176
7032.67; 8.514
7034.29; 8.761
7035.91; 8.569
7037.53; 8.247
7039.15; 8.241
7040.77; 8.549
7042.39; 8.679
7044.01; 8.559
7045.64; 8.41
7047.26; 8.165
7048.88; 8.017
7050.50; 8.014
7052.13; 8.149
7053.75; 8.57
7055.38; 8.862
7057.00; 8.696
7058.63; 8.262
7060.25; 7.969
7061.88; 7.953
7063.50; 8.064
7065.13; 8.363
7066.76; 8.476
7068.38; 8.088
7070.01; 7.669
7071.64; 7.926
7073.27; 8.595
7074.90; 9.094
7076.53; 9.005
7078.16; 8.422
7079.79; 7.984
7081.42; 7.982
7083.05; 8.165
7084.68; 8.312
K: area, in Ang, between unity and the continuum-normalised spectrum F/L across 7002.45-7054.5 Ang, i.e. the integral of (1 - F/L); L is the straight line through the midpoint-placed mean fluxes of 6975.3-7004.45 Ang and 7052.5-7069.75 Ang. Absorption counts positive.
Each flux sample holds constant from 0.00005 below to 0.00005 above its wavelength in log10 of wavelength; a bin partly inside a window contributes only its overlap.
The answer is 0.24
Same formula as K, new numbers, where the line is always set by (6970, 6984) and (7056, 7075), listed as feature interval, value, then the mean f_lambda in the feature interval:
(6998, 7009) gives -0.60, 8.58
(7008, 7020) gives 0.37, 7.9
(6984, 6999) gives -0.24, 8.24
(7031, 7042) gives -0.37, 8.47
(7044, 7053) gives 0.02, 8.19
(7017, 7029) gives 0.23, 8.01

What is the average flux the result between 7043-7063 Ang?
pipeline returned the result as 8.3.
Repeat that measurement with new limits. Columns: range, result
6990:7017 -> 8.22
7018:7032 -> 8.05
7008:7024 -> 7.93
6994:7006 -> 8.39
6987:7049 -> 8.25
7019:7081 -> 8.3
